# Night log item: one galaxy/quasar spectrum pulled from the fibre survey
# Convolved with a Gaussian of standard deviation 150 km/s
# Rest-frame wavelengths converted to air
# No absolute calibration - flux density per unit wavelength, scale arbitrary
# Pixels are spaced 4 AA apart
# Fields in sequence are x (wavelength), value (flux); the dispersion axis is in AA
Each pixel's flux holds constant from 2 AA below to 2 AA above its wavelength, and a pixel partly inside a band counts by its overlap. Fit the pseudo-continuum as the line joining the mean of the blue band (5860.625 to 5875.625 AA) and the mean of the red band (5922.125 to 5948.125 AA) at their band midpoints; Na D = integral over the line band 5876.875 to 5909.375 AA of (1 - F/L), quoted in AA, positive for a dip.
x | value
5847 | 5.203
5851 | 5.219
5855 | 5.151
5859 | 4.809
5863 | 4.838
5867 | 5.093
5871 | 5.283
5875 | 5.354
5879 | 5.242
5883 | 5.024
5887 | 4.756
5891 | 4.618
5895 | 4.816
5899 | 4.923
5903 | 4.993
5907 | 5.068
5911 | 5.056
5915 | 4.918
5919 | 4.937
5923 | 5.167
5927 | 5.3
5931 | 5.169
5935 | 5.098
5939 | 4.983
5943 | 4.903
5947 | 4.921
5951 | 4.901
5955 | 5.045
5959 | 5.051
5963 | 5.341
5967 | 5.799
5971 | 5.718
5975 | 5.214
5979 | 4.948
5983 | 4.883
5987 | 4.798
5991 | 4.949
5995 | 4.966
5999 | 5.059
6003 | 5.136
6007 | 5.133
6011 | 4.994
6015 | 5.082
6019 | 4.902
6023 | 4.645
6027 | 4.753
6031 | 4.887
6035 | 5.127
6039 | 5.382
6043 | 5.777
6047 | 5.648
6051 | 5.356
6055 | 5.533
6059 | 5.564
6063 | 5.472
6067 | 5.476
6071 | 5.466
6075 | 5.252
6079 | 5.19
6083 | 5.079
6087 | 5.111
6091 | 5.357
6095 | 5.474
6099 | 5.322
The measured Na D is 1.1 AA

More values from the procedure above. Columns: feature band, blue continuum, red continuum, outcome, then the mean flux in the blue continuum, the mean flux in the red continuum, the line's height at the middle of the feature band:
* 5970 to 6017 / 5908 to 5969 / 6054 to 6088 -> 1.33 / 5.11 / 5.35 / 5.21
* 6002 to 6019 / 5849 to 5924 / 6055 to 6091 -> 0.55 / 5.01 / 5.34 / 5.23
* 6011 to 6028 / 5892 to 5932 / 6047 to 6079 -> 1.44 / 5.02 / 5.44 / 5.32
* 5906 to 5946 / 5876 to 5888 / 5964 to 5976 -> 1.99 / 5.06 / 5.59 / 5.32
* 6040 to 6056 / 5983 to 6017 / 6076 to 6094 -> -1.41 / 5.01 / 5.2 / 5.12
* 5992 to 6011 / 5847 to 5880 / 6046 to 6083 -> 0.95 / 5.12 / 5.41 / 5.32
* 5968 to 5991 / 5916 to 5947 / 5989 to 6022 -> -0.43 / 5.06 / 5.02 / 5.03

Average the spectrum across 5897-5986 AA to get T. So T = 5.1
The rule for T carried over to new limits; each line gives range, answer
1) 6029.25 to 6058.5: 5.4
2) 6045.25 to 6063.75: 5.52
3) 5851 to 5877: 5.1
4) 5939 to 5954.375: 4.93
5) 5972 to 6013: 5.03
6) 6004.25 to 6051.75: 5.13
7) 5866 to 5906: 5.01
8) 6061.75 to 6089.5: 5.29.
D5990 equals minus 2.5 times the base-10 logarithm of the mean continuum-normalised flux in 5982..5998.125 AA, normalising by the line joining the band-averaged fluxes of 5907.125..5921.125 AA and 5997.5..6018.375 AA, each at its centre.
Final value 0.03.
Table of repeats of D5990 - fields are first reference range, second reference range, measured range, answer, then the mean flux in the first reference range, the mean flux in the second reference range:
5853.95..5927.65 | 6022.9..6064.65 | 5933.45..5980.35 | 0.00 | 5.01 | 5.31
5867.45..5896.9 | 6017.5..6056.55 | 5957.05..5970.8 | -0.07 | 5.02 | 5.2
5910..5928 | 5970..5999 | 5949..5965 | -0.01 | 5.06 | 5.04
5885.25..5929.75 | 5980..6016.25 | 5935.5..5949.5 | 0.01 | 4.96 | 5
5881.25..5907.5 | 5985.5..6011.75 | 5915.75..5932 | -0.05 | 4.87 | 5.01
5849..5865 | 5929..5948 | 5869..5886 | -0.04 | 5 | 5.02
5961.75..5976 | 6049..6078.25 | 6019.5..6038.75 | 0.12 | 5.55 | 5.43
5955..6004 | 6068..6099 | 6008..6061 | 0.00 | 5.15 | 5.29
